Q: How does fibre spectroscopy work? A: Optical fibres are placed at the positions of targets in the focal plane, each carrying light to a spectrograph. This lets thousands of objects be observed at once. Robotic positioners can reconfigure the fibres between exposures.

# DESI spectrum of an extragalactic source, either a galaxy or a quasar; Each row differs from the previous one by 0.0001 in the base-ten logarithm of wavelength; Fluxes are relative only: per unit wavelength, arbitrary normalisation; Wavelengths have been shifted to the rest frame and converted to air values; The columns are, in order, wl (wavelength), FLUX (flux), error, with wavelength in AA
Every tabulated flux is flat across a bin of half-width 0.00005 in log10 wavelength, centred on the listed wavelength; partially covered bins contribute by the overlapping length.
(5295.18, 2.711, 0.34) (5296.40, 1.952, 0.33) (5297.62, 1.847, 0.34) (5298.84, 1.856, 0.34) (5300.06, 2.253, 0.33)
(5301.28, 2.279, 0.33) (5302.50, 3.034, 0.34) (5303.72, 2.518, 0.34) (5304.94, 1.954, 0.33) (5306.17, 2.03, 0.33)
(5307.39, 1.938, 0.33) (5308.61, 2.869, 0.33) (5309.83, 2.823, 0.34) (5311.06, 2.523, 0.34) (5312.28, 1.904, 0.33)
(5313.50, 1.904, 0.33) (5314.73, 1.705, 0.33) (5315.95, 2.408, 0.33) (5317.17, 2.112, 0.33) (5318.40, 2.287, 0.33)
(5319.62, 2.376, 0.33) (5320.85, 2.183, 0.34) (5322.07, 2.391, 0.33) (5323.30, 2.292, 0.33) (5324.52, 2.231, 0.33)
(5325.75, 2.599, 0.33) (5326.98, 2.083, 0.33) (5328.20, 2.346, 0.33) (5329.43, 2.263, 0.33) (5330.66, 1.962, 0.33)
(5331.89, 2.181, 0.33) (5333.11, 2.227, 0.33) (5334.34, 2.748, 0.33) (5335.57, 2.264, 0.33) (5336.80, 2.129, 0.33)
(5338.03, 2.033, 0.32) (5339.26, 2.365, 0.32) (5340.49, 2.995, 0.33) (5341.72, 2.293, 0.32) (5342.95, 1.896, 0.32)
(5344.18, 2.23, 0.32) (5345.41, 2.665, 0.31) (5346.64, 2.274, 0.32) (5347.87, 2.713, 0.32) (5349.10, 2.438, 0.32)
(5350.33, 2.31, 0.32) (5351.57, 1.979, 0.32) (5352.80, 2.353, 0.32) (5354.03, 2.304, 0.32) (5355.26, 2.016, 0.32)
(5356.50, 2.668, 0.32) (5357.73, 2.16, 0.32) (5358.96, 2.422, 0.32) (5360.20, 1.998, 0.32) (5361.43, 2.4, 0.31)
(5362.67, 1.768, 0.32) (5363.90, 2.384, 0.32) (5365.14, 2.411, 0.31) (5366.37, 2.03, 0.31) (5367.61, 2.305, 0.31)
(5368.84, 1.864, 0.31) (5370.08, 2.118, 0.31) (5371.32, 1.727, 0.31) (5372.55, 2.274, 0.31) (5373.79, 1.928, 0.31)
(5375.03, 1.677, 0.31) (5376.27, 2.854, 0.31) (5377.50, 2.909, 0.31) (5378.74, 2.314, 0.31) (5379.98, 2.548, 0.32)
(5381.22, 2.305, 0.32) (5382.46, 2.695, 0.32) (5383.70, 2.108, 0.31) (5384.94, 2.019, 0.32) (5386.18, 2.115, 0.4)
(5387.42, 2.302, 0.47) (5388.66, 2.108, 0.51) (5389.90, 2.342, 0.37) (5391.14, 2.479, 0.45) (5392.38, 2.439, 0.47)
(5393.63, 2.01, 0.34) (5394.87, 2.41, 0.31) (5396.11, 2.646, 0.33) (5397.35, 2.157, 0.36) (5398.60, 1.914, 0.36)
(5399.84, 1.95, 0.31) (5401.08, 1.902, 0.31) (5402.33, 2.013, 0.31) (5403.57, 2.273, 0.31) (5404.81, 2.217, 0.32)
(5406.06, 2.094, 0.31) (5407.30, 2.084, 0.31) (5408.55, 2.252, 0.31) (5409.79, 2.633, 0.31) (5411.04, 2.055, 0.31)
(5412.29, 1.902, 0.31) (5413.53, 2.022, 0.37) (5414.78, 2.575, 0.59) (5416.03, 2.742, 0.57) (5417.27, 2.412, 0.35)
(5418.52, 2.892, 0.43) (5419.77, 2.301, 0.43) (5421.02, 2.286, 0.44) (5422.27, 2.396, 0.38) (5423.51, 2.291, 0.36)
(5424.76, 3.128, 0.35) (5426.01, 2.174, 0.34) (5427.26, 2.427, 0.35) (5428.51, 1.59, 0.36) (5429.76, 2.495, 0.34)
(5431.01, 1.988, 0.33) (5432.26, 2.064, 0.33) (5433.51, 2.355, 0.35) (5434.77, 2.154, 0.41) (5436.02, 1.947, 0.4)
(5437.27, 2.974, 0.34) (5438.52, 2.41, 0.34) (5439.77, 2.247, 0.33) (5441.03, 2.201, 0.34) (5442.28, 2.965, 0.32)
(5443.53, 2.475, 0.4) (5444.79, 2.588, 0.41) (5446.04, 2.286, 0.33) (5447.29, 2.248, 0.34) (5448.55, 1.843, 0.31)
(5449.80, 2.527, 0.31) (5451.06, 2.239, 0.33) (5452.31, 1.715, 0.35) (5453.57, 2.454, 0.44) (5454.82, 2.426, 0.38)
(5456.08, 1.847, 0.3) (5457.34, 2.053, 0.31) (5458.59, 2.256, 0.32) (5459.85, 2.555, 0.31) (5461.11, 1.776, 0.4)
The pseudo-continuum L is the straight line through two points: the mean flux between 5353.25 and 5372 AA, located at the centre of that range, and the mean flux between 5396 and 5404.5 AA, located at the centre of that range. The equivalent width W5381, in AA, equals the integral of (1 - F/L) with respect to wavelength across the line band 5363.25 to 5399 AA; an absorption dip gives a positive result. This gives -2.0 AA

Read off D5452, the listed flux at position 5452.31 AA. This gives 1.715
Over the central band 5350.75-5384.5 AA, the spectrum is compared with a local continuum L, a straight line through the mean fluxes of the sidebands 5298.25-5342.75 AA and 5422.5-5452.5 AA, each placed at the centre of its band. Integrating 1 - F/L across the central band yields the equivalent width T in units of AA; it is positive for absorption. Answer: 0.8 AA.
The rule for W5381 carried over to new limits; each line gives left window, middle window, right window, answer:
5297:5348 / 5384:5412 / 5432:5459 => 1.1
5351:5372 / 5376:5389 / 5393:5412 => -1.3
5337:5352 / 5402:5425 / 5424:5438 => -0.3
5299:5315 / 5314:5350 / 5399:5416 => -0.7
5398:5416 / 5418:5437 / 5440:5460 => -0.8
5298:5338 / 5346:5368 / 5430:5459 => -0.1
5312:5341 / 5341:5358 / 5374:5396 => -0.2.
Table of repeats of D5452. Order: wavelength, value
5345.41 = 2.665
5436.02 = 1.947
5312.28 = 1.904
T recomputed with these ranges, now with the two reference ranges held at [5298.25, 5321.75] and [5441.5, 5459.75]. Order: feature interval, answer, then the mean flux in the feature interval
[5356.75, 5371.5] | 0.7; 2.16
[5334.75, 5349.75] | -0.6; 2.36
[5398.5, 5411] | 0.8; 2.14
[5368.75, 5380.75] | 0.2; 2.24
